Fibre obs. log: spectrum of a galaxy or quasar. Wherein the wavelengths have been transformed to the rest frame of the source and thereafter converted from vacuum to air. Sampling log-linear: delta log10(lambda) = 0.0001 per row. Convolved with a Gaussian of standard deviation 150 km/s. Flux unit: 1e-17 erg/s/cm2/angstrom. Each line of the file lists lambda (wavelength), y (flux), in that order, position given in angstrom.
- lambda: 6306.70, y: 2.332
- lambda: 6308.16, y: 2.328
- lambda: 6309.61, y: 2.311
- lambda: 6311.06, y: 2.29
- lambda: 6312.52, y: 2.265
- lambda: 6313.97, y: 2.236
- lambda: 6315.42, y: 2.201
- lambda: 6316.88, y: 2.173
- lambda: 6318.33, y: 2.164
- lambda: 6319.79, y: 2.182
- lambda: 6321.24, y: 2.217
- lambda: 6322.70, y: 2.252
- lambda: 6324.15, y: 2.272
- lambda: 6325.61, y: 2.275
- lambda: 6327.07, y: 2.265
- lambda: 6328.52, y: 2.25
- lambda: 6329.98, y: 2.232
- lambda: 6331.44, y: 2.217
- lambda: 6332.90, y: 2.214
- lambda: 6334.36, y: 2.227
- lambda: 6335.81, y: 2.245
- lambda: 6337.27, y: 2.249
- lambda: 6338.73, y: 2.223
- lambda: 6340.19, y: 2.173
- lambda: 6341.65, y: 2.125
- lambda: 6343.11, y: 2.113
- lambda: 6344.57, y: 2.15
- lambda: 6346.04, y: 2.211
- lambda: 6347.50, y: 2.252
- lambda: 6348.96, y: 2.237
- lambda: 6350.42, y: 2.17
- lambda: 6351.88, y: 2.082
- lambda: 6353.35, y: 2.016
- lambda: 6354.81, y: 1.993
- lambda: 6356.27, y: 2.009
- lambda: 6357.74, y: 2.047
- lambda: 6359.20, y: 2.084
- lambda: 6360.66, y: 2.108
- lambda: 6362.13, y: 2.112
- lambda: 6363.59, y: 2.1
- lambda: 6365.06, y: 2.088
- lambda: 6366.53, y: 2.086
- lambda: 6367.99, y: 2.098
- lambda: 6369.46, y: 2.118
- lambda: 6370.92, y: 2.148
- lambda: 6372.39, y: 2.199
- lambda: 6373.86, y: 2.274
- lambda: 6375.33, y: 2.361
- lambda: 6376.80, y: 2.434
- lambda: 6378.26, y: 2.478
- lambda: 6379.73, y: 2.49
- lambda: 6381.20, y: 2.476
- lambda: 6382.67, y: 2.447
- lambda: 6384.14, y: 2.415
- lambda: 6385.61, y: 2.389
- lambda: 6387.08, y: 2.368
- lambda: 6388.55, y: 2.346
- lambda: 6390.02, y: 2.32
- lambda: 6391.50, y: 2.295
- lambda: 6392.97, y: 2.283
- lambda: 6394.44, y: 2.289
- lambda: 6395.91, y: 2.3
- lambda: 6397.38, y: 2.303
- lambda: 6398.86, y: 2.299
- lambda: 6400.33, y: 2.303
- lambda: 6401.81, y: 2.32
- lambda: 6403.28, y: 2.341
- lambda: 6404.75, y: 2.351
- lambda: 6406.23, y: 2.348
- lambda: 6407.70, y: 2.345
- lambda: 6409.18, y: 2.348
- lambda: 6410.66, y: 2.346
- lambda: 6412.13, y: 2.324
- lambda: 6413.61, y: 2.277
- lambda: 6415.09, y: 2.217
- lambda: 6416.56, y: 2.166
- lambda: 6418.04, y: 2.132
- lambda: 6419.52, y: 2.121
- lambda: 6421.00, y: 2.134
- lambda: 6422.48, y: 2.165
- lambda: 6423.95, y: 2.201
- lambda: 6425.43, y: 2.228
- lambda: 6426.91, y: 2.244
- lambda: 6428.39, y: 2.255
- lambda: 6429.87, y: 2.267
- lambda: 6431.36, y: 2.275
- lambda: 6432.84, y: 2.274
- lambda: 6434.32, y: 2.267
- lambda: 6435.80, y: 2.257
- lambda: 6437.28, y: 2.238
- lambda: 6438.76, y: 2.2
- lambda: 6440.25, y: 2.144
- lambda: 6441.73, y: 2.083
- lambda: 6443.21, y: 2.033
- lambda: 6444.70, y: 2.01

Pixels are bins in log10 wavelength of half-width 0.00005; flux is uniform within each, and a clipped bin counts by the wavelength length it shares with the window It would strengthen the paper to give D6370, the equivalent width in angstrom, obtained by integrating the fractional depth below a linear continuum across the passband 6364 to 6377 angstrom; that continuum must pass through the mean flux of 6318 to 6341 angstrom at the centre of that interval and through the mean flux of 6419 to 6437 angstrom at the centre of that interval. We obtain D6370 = 0.23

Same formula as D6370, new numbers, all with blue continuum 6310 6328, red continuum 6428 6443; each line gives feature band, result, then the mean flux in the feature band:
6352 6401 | -0.4 angstrom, 2.24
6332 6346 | 0.2 angstrom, 2.19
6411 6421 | 0.1 angstrom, 2.21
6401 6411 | -0.5 angstrom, 2.34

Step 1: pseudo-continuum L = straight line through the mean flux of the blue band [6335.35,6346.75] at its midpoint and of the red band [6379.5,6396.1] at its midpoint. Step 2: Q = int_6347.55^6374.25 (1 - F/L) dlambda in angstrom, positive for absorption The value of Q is 1.8 angstrom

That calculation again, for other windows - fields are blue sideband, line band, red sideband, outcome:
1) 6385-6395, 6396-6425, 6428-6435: 0.4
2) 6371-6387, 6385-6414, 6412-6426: -0.5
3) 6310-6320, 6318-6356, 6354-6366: -0.8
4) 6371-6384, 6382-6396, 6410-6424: -0.1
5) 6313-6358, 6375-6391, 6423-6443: -1.5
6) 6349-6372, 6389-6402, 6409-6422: -0.8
